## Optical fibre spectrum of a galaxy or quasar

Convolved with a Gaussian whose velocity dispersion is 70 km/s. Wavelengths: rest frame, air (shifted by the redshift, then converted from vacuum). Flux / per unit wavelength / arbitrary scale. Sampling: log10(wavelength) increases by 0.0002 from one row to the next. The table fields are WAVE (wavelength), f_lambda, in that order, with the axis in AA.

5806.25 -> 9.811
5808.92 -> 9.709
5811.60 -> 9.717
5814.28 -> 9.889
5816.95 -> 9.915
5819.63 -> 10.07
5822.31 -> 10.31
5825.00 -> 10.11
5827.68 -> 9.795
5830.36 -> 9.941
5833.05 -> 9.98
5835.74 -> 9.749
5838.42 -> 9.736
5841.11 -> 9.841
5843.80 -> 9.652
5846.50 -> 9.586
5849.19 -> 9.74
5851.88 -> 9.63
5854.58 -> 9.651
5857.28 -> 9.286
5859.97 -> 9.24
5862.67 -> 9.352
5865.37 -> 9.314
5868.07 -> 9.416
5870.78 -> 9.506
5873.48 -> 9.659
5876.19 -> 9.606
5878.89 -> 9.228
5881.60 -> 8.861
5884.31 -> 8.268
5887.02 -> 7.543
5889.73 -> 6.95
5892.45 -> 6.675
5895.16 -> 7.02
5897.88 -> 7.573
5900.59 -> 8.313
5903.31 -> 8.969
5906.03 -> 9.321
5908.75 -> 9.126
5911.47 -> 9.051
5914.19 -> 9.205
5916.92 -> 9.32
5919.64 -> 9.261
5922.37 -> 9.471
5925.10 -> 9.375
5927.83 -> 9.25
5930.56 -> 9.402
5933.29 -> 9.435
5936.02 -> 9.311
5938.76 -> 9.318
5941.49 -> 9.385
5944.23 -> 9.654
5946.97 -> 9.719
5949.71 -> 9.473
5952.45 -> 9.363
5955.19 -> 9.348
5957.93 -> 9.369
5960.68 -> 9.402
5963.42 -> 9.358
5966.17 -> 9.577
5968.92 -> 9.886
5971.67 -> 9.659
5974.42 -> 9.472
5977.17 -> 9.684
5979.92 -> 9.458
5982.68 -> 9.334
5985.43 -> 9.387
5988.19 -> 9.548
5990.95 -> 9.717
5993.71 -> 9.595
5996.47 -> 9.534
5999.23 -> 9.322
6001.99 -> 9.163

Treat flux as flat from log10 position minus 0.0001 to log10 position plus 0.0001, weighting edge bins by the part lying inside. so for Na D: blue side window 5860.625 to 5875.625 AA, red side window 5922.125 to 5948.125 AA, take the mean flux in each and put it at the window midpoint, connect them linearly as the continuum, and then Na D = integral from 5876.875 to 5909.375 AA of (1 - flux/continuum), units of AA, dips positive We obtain 4.4 AA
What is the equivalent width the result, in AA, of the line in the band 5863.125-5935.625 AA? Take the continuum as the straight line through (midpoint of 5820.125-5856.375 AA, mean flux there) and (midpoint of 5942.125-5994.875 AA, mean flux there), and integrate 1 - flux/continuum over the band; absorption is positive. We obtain 6.4 AA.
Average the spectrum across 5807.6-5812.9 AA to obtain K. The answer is 9.71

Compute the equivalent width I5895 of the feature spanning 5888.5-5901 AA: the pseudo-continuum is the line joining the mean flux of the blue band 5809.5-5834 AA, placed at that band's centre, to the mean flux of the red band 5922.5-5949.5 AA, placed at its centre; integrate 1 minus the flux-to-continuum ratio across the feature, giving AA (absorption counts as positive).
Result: 3.1 AA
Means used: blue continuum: 9.96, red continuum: 9.43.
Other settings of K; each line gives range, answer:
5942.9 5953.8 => 9.55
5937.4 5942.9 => 9.36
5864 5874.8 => 9.47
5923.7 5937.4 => 9.35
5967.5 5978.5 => 9.67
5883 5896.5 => 7.29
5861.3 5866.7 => 9.33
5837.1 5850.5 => 9.71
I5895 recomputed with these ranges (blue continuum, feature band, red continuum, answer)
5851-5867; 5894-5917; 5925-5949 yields 1.9 AA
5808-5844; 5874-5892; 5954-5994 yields 2.5 AA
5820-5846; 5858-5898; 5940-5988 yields 4.8 AA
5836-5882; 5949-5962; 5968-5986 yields 0.2 AA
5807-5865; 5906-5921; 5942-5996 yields 0.6 AA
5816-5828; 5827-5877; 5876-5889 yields -1.7 AA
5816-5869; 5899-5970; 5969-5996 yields 2.1 AA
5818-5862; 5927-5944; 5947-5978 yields 0.3 AA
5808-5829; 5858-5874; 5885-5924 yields -0.5 AA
